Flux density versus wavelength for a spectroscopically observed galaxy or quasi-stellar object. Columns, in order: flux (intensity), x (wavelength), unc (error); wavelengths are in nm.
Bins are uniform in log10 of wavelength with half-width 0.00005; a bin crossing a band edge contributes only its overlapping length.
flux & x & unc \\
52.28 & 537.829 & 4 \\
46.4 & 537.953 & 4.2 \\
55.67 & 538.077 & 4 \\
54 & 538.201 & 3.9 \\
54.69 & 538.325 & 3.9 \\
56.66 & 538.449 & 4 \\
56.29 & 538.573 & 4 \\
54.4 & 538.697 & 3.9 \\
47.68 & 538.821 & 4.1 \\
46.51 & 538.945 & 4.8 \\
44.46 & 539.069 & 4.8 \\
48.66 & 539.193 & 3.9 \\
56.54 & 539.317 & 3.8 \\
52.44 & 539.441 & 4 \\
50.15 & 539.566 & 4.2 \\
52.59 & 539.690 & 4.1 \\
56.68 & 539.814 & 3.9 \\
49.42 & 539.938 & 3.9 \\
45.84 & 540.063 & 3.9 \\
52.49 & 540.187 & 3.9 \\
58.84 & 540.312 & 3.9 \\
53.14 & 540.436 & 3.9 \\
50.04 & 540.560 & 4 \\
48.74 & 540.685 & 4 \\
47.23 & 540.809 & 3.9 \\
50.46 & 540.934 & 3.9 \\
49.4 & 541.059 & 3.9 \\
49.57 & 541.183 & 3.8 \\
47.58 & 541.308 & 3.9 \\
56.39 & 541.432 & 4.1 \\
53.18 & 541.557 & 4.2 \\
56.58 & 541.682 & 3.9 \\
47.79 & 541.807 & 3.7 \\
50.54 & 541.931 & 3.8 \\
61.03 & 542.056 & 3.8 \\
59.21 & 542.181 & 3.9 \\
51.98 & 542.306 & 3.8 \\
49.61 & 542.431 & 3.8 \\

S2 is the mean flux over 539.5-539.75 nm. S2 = 51.3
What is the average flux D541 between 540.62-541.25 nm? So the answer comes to 49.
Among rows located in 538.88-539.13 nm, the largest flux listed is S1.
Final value 46.51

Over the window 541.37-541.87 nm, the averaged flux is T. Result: 53.5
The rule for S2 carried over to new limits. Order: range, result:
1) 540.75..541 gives 48.7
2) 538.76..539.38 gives 48.8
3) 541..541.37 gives 48.9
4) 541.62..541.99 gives 51.7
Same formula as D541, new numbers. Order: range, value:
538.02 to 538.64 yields 55.4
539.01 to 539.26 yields 46.8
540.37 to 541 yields 50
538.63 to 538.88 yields 51.2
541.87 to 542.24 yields 56.9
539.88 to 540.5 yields 52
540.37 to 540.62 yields 51.9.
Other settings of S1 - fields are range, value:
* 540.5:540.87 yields 50.04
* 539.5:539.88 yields 56.68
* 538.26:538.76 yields 56.66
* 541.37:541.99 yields 56.58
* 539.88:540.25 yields 52.49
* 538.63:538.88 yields 54.4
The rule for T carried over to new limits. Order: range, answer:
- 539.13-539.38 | 52.7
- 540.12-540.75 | 52.6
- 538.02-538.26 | 54.8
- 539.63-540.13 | 51.2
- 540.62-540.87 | 48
